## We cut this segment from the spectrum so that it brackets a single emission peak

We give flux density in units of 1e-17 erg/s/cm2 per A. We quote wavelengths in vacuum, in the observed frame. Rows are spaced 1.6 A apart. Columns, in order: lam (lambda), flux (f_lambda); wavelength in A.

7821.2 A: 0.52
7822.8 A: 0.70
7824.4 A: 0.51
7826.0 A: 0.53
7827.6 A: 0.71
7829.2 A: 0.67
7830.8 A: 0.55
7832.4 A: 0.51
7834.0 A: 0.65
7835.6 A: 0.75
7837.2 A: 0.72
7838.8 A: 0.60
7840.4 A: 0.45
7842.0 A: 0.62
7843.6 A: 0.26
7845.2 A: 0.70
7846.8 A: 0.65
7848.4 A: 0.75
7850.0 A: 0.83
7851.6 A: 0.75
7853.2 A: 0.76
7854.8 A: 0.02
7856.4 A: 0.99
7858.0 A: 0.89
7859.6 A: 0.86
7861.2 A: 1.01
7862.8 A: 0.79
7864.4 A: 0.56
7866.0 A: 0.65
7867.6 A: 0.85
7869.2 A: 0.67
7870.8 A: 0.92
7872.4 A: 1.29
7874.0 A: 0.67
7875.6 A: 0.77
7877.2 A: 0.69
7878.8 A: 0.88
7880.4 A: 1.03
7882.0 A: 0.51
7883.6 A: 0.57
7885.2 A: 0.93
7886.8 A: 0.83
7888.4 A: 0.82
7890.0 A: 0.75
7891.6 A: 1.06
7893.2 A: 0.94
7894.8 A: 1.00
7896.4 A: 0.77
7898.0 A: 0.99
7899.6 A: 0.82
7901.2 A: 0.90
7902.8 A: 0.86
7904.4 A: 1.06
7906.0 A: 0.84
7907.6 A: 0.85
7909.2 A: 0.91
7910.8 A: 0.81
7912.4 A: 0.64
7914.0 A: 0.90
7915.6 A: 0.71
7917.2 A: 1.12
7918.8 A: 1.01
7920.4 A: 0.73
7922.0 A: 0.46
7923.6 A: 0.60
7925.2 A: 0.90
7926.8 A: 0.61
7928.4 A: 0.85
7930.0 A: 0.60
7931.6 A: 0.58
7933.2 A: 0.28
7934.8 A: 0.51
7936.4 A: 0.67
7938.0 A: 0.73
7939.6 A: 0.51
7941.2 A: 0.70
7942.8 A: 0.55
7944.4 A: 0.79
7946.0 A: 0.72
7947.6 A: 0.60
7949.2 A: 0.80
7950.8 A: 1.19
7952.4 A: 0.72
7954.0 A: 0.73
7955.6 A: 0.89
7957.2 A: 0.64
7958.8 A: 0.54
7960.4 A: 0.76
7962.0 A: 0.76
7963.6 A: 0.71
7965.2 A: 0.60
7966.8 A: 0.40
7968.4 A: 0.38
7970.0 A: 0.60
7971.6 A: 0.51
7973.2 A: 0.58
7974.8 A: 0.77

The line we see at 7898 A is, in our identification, Mg II 2798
